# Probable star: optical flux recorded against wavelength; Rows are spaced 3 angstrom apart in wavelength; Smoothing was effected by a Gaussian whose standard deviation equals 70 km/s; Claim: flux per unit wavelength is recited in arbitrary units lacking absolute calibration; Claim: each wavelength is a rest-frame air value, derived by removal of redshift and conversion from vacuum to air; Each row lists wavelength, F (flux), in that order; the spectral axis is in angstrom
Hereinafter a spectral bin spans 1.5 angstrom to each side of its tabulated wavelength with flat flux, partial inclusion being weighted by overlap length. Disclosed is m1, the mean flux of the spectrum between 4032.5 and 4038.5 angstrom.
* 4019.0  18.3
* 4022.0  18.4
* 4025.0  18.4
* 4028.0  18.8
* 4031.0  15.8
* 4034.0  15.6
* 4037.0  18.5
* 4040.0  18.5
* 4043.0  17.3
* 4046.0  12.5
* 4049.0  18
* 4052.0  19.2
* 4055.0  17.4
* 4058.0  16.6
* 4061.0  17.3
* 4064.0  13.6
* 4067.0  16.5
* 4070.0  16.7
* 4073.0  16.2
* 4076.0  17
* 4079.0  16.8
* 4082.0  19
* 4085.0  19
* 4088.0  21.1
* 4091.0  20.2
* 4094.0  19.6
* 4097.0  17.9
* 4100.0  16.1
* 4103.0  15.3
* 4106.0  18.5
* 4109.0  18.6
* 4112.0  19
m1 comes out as 17.1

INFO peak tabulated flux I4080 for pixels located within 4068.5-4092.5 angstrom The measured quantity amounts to 21.1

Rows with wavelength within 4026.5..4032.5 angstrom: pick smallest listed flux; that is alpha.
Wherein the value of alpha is 15.8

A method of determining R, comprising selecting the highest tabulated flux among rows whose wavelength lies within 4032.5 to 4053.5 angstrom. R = 19.2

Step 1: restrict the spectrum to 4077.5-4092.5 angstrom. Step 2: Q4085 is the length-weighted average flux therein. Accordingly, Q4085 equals 19.2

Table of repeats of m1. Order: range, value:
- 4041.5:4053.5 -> 16.8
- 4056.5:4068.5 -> 16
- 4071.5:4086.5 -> 17.6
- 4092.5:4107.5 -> 17.5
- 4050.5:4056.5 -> 18.3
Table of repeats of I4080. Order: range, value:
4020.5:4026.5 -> 18.4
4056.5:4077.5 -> 17.3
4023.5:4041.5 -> 18.8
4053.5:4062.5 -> 17.4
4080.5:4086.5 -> 19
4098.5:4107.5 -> 18.5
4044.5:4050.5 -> 18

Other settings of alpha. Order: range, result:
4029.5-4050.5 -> 12.5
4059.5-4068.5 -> 13.6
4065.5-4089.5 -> 16.2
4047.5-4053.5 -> 18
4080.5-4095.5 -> 19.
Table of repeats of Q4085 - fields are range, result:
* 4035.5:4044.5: 18.1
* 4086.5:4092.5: 20.7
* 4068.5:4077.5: 16.6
